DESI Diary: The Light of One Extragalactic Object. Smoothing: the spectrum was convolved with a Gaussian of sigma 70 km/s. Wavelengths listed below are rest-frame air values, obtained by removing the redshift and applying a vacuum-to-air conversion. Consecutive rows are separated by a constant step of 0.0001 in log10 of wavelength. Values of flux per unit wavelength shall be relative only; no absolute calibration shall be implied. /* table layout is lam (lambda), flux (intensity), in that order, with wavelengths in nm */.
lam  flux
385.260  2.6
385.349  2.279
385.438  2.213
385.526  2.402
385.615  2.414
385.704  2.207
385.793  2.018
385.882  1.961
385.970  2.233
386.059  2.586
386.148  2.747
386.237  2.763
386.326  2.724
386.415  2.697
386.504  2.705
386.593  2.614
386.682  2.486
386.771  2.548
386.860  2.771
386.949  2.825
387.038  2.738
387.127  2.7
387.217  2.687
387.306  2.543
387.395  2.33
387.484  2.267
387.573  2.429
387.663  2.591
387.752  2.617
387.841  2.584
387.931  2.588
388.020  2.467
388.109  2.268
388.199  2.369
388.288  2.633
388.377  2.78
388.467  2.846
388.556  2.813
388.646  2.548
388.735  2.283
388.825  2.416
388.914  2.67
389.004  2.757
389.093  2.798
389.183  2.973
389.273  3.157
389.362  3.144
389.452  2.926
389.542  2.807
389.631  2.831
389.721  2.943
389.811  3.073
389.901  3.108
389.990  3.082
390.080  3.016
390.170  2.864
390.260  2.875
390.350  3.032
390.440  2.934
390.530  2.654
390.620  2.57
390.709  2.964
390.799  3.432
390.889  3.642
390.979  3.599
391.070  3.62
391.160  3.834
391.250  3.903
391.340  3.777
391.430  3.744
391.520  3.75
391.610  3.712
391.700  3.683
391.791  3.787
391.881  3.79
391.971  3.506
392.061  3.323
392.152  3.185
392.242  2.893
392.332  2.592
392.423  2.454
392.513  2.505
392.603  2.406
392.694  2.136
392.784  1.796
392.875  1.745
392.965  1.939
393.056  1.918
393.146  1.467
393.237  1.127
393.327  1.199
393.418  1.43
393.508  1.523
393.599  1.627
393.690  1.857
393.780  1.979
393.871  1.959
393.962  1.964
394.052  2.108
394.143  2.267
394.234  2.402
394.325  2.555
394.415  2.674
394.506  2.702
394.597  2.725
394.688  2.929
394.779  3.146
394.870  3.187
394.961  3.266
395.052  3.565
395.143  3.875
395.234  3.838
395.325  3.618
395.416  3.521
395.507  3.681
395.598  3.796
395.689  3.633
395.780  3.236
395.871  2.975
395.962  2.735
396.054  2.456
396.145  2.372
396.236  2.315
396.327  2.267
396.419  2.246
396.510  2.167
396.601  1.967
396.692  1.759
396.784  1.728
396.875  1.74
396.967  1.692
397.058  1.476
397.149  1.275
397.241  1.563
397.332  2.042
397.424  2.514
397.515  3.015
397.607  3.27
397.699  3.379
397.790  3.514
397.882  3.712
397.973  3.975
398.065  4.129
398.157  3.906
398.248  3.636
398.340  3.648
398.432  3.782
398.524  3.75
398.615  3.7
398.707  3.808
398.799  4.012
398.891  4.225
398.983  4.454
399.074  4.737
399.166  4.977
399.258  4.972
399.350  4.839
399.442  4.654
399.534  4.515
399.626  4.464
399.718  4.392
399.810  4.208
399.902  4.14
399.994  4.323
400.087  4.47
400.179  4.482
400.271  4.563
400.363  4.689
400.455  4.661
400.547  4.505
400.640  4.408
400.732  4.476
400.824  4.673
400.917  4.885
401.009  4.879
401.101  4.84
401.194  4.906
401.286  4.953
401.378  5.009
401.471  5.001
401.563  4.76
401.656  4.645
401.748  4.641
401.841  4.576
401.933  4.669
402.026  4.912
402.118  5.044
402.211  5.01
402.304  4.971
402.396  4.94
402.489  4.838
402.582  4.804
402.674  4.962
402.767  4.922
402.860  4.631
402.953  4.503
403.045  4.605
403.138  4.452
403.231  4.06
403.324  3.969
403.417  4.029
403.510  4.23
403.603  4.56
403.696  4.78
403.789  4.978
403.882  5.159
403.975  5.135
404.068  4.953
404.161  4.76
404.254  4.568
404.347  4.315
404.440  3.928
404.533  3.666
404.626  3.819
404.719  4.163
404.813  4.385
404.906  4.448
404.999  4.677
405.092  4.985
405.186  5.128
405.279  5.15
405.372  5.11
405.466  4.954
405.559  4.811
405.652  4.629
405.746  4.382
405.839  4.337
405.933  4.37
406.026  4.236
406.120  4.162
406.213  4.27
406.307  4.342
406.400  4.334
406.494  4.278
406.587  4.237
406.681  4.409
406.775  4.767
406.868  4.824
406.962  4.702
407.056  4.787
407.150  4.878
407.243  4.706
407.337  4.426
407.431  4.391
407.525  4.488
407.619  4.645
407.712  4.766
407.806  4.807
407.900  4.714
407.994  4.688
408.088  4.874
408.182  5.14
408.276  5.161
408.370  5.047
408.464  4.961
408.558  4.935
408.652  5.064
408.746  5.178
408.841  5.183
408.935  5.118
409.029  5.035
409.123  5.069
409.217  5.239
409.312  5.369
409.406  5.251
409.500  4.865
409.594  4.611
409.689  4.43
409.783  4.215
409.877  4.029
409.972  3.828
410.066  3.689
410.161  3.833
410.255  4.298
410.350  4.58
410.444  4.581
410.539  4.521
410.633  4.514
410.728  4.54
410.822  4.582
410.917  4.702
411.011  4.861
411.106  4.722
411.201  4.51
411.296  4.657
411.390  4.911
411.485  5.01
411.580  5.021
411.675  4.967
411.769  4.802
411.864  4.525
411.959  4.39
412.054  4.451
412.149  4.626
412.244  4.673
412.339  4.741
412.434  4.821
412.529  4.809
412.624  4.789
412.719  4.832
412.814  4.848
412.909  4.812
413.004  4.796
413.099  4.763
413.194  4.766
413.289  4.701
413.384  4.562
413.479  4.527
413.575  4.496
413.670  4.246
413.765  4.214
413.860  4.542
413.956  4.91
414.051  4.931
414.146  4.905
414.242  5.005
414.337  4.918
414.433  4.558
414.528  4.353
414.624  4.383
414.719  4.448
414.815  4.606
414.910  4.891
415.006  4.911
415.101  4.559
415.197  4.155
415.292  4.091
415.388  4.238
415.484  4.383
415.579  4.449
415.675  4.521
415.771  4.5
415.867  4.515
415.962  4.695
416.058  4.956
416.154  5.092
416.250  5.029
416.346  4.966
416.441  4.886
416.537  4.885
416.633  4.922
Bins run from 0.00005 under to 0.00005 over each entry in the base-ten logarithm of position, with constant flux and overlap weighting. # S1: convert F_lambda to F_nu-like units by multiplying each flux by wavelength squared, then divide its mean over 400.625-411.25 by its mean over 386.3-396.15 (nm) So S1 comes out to 1.8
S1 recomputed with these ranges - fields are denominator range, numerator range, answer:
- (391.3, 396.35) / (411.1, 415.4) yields 1.88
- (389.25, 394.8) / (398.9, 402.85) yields 1.80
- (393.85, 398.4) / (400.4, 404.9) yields 1.70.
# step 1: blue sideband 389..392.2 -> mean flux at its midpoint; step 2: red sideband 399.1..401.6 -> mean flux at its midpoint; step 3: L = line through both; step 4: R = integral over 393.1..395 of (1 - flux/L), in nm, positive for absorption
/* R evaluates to 0.79 nm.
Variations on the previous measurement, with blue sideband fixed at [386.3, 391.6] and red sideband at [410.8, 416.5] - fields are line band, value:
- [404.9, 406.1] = -0.183 nm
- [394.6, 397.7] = 0.628 nm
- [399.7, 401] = -0.279 nm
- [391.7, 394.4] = 0.751 nm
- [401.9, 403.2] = -0.313 nm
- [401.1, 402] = -0.238 nm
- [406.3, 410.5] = -0.387 nm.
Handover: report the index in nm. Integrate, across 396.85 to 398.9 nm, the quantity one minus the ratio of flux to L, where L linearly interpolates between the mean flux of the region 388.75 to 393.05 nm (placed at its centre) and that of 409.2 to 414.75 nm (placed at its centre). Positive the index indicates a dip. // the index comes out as 0.26 nm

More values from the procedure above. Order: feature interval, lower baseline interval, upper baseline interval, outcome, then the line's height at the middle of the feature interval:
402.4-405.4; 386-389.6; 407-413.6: -0.33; 4.13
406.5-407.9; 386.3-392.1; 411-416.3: -0.14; 4.21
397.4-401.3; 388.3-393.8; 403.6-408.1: -0.44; 3.8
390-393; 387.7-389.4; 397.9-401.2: 0.02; 3.12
